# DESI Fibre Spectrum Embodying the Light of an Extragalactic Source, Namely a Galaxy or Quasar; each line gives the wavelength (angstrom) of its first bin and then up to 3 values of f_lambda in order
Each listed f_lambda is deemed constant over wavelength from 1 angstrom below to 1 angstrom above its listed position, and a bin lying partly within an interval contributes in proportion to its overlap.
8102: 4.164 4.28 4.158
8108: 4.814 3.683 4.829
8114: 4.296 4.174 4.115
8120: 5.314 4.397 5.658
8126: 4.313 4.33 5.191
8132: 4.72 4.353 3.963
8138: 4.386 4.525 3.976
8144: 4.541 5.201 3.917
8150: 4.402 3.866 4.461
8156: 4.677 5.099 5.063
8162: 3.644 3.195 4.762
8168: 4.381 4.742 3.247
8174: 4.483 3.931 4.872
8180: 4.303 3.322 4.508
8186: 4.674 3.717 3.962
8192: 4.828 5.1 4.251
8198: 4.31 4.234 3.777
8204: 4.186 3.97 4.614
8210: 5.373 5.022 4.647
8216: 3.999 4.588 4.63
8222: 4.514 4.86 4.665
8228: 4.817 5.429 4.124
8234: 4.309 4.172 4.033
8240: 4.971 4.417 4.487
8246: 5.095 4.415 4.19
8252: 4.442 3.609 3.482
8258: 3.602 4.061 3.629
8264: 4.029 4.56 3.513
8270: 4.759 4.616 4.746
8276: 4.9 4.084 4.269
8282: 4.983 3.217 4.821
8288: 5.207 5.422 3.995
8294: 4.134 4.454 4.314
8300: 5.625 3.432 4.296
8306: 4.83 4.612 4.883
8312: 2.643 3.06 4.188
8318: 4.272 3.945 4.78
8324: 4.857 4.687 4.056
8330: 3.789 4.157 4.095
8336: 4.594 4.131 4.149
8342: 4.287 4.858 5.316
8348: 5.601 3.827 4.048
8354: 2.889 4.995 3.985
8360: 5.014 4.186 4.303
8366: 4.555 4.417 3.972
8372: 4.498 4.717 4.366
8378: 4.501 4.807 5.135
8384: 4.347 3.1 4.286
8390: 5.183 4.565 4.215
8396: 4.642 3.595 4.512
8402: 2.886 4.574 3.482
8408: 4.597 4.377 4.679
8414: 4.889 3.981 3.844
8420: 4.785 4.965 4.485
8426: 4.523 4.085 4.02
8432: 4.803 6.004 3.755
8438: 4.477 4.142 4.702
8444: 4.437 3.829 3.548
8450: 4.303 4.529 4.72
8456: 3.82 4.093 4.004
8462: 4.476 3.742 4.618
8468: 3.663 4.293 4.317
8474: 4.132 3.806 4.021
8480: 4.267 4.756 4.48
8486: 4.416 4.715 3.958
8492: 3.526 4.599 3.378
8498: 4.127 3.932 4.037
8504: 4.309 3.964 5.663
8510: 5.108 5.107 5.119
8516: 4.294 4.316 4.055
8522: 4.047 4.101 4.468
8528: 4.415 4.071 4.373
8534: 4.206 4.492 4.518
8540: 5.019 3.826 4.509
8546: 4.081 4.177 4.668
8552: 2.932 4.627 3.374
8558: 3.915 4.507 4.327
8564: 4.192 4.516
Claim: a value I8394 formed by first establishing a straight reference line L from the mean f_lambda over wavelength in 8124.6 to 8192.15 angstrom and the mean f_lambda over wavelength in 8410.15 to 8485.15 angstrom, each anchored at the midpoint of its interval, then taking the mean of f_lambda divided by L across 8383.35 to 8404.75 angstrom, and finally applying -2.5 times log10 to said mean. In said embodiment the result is 0.04 mag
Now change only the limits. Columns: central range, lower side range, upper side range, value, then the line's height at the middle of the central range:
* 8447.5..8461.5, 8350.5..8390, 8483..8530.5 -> 0.04 mag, 4.34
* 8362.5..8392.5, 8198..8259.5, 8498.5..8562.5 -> -0.02 mag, 4.37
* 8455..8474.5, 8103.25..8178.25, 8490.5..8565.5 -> 0.05 mag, 4.3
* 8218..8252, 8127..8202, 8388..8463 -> -0.05 mag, 4.34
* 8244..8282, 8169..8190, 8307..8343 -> -0.02 mag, 4.17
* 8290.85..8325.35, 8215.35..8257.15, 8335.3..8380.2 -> 0.04 mag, 4.43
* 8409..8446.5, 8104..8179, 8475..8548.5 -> -0.03 mag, 4.35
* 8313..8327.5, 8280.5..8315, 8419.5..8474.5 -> 0.02 mag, 4.34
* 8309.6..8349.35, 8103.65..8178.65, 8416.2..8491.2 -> 0.01 mag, 4.35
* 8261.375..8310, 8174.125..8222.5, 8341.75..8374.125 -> -0.01 mag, 4.41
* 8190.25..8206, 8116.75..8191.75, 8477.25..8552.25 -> 0.01 mag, 4.38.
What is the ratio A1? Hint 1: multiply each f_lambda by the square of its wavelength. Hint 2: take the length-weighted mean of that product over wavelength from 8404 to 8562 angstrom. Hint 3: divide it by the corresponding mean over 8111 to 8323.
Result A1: 1.0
